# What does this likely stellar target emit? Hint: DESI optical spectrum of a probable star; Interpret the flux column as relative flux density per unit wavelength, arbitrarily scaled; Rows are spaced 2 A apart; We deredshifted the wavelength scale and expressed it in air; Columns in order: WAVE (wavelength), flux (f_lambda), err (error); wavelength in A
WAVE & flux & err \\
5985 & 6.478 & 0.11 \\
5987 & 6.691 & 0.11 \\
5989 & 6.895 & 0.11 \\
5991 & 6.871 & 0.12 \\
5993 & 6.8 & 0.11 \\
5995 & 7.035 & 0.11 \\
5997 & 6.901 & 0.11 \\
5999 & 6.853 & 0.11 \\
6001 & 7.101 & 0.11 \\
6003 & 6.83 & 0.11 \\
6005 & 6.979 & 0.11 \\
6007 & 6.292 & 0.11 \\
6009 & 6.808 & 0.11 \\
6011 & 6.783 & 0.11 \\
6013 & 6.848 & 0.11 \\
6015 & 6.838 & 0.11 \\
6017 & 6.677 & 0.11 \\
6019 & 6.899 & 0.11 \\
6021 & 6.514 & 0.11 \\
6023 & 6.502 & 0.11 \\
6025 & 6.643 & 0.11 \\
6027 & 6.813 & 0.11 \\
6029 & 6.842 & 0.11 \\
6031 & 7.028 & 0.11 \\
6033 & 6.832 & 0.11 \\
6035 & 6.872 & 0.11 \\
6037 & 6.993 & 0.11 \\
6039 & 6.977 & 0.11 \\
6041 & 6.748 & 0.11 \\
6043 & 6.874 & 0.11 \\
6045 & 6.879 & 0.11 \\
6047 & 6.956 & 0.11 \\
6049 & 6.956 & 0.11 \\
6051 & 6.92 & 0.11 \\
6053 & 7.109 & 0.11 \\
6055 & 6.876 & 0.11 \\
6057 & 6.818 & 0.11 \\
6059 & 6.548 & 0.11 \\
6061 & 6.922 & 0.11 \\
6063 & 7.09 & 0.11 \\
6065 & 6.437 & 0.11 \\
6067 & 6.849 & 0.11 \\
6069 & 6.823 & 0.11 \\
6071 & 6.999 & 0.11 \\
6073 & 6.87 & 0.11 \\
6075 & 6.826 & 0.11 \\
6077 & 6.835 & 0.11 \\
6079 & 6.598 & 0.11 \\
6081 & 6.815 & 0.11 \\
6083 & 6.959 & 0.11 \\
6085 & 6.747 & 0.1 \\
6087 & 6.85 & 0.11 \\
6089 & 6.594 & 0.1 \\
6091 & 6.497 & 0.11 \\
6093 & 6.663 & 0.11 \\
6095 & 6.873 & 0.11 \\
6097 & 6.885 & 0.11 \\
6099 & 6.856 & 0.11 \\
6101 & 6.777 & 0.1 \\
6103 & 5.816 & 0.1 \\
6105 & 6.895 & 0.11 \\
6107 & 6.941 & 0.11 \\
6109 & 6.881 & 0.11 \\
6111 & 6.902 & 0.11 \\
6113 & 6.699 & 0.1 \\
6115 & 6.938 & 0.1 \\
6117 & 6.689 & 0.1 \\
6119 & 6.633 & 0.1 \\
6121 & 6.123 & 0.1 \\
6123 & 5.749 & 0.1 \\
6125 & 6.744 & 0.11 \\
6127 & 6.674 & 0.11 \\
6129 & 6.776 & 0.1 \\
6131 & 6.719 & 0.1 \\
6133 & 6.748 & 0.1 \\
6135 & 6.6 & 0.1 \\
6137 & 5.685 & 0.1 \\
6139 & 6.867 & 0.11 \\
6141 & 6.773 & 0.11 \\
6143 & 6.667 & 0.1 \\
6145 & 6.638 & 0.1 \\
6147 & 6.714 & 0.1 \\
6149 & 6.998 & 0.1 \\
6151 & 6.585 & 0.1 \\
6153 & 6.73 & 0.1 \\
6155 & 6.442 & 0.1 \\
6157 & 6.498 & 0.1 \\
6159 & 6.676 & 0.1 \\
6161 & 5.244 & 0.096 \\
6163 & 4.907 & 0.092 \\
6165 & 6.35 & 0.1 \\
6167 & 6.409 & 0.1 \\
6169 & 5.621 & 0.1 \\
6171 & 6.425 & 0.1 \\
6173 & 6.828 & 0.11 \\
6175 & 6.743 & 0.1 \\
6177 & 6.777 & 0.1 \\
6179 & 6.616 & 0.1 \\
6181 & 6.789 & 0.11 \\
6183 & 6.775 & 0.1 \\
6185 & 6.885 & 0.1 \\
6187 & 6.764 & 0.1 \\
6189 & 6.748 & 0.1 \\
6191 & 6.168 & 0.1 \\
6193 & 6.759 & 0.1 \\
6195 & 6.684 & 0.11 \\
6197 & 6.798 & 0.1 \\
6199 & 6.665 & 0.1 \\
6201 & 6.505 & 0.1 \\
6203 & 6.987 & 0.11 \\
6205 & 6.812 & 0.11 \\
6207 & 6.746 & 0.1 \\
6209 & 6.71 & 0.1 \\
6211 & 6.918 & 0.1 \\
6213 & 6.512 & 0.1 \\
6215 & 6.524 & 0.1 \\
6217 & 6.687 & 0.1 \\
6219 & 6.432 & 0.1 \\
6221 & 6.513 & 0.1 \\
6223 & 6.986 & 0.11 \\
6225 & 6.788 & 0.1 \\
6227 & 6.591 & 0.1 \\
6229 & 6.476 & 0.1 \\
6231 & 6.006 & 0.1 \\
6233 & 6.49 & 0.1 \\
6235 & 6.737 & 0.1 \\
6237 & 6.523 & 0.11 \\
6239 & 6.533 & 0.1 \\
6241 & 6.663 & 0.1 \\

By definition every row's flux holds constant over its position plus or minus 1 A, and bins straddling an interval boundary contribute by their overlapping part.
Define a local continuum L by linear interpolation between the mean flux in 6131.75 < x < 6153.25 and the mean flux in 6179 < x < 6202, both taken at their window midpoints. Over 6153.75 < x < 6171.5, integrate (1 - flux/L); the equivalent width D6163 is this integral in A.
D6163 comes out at 1.6 A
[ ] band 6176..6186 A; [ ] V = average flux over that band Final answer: 6.77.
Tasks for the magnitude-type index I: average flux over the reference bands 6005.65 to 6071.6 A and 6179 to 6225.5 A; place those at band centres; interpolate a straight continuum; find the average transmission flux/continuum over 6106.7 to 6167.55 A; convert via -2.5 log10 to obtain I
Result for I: 0.04 mag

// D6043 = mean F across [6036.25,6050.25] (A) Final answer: 6.91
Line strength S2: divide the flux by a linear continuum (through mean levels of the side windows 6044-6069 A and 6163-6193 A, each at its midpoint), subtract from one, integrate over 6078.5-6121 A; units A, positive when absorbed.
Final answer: 0.08 A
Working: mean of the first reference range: 6.86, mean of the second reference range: 6.52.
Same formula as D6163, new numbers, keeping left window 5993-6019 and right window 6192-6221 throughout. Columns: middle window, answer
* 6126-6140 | 0.3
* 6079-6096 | 0.1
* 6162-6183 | 1.1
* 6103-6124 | 0.5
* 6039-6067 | -0.3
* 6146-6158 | 0.1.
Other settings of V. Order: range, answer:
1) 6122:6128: 6.39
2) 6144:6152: 6.73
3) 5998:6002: 6.98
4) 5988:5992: 6.88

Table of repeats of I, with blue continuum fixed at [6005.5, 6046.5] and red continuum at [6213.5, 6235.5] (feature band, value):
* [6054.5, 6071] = -0.01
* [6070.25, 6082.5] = -0.02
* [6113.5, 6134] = 0.02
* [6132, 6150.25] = 0.00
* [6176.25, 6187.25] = -0.03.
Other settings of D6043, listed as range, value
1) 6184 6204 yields 6.7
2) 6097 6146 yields 6.62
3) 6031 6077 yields 6.87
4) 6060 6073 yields 6.85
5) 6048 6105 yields 6.78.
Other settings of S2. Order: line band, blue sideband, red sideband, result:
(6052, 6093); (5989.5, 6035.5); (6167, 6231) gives -0.3 A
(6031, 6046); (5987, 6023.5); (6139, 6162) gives -0.3 A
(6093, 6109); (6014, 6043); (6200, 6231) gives 0.0 A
